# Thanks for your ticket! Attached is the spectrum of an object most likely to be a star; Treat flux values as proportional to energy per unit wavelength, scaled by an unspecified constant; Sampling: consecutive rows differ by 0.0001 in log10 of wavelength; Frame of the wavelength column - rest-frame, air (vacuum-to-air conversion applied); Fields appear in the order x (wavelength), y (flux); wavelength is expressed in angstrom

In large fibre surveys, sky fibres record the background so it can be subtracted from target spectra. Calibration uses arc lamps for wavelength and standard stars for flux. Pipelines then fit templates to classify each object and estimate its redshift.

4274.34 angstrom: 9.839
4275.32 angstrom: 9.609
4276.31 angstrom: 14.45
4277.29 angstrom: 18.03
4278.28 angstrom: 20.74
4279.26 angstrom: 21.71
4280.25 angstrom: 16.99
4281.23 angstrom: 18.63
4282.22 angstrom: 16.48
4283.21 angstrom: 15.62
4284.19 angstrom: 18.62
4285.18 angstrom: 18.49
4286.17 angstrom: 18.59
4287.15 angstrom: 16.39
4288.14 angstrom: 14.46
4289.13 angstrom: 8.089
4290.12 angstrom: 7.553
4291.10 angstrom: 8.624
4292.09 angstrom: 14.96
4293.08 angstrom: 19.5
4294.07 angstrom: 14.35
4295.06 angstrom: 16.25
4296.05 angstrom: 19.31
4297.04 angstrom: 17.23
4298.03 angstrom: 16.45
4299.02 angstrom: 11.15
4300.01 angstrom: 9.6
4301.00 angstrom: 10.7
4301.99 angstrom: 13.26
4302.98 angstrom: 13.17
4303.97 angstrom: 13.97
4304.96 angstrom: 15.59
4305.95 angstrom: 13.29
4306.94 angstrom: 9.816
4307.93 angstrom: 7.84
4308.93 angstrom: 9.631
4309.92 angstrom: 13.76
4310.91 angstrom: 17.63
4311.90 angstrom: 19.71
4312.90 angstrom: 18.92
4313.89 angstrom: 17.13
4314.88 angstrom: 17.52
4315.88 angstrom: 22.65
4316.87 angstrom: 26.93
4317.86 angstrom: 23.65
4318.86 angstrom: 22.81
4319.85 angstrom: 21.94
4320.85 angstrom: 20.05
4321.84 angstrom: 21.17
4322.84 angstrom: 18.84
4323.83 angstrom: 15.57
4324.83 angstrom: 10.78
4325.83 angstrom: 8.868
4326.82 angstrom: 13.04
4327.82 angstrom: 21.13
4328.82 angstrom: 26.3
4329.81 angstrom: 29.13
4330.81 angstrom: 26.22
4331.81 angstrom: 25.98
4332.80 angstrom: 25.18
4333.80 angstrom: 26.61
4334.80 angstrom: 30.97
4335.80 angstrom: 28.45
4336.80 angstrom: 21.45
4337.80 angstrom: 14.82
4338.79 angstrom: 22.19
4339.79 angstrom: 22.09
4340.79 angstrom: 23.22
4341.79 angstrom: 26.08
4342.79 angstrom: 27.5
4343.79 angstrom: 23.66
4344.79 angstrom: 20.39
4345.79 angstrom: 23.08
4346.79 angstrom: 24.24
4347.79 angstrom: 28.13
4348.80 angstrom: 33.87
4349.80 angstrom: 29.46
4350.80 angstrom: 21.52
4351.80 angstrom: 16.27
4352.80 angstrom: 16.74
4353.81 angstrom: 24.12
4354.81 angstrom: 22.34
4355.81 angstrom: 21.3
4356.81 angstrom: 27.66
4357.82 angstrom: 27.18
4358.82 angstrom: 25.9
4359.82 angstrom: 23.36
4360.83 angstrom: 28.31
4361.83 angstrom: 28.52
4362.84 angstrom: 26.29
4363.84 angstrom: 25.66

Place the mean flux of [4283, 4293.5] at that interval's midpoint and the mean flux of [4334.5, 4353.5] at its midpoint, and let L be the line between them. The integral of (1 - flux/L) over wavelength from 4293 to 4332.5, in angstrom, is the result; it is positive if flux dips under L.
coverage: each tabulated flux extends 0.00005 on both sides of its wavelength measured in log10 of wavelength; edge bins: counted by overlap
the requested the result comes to 3.1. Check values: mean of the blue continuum 14.6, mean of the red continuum 23.8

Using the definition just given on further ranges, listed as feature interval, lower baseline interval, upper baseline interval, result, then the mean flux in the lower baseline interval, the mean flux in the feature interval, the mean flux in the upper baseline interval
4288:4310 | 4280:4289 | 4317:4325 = 6.22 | 16.8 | 12.9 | 20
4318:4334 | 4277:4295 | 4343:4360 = 0.15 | 16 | 20.8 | 24.1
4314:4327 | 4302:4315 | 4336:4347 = -1.27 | 14.3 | 18.8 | 22.7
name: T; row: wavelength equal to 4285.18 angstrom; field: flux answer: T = 18.49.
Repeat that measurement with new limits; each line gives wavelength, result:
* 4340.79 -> 23.22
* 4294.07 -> 14.35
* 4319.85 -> 21.94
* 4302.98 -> 13.17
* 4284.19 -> 18.62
